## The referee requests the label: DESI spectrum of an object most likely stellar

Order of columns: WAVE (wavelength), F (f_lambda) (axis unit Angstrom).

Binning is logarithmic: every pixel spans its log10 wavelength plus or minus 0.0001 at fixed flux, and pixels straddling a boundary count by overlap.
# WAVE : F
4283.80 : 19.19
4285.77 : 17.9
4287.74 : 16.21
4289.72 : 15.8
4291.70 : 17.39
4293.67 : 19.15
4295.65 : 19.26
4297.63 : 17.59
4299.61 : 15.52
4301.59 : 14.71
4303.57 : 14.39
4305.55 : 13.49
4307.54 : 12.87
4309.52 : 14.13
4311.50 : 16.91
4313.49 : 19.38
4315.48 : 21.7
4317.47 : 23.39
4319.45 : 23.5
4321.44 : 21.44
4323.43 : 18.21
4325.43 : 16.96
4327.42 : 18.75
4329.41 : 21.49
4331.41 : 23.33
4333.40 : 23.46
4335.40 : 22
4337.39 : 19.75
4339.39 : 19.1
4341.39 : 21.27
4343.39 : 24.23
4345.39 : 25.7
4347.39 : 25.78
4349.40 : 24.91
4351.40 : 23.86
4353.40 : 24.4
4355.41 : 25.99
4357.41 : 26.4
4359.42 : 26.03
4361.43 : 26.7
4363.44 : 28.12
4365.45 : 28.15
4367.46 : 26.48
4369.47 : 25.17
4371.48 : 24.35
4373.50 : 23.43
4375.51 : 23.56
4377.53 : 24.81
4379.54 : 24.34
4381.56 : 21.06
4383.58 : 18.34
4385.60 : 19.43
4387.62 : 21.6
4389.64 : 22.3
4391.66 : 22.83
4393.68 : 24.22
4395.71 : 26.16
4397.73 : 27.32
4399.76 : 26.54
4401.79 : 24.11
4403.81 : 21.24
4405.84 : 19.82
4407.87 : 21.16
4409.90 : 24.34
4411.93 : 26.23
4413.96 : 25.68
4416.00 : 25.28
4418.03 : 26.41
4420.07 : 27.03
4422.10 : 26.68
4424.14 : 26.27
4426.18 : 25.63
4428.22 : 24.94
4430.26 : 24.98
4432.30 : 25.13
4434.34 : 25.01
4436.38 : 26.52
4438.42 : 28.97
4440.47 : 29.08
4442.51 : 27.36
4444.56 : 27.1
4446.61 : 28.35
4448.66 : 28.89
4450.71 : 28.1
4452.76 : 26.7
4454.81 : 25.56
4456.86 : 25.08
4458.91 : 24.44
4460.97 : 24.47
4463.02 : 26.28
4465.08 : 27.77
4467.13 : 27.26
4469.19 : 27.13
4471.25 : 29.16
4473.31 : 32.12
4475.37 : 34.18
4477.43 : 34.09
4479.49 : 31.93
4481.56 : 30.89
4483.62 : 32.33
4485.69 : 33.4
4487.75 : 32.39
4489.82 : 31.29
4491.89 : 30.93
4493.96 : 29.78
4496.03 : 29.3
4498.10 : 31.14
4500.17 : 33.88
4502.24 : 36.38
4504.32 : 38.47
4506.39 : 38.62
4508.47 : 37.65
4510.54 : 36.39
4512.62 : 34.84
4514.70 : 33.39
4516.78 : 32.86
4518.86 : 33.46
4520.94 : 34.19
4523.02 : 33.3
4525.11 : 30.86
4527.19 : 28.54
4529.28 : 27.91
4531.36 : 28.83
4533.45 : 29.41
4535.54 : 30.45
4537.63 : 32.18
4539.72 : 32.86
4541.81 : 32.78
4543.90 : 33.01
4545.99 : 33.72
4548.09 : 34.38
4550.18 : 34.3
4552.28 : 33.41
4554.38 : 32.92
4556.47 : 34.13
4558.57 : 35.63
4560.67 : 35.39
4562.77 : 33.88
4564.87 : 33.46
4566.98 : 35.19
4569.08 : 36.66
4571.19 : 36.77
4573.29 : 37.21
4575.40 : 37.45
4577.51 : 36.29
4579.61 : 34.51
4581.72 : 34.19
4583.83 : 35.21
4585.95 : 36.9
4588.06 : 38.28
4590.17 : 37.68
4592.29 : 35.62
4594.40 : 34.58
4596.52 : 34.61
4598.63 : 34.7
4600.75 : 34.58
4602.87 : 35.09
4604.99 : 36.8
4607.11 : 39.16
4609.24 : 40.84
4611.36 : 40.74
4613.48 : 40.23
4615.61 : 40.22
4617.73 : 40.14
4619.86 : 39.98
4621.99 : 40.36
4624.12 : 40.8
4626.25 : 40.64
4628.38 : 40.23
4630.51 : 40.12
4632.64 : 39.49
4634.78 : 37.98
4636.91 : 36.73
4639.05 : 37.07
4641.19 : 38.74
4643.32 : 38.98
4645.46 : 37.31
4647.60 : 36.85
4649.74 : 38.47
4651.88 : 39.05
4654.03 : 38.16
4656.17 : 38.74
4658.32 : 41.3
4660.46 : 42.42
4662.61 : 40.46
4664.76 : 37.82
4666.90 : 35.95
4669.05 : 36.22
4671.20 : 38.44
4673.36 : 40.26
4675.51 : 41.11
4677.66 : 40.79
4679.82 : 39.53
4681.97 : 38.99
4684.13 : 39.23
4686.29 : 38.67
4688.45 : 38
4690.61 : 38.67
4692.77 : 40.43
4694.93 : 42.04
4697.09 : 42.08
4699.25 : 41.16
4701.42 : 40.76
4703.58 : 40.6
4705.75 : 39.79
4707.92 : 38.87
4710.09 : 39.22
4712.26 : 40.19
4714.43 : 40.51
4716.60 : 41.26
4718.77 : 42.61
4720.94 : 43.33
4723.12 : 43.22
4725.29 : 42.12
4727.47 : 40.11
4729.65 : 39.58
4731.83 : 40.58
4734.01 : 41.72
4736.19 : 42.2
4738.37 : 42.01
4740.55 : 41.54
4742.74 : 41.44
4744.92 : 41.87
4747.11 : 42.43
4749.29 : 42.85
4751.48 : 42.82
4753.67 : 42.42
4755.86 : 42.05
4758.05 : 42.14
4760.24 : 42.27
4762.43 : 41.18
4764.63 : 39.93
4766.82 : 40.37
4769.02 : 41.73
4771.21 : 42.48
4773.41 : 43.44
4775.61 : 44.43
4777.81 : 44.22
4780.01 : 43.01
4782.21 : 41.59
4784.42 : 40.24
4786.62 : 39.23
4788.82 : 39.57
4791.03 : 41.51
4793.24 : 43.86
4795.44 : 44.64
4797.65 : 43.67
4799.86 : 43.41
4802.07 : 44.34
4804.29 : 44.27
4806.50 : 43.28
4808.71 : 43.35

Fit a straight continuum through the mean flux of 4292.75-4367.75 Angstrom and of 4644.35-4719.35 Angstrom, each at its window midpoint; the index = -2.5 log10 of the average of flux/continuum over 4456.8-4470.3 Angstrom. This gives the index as 0.08 mag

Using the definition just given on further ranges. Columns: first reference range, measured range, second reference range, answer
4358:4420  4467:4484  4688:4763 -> -0.09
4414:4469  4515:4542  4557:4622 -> 0.04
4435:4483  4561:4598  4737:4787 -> -0.06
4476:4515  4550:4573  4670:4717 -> 0.03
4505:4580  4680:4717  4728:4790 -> -0.01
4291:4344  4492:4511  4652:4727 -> -0.17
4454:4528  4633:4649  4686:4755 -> 0.00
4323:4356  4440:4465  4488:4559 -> 0.08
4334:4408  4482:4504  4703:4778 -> -0.09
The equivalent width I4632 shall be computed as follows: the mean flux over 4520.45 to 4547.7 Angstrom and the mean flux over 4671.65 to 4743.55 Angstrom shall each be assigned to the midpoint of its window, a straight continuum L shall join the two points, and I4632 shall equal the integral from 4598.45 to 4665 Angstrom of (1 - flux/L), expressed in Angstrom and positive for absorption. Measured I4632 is -4.3 Angstrom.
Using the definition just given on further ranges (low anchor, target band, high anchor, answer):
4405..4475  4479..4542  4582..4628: -2.7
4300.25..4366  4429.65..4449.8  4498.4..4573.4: 0.5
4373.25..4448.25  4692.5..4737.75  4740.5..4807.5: -1.8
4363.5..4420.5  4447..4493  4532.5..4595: -0.7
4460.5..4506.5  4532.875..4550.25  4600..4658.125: 0.9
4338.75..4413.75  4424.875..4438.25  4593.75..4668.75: 0.8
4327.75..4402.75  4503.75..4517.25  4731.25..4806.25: -2.5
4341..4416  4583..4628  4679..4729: -3.0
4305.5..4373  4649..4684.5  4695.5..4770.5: -1.0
